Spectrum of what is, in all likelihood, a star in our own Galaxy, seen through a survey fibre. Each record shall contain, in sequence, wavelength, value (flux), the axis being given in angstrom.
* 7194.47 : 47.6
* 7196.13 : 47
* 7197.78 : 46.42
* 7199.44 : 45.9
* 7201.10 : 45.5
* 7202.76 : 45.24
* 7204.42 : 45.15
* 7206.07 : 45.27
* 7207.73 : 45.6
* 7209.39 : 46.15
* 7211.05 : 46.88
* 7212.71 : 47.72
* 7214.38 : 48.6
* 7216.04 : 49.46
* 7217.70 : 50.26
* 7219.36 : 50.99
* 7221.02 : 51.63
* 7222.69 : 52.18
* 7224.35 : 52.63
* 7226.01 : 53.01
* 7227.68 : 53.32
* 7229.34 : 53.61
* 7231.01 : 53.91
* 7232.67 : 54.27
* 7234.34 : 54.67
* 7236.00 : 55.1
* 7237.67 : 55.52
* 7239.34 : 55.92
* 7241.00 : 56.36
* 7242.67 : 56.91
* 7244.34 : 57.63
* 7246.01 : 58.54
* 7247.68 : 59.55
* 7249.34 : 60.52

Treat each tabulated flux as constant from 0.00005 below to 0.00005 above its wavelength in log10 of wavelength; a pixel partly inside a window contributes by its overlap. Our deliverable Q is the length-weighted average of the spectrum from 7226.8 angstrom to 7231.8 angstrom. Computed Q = 53.5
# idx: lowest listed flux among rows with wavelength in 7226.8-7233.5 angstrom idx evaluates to 53.32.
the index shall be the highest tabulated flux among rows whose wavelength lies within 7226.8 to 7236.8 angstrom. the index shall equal 55.1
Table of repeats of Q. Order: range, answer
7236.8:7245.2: 56.4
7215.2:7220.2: 50.3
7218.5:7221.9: 51.3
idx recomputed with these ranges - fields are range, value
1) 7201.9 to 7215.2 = 45.15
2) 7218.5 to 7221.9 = 50.99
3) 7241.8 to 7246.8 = 56.91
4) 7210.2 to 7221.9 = 46.88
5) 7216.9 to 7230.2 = 50.26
